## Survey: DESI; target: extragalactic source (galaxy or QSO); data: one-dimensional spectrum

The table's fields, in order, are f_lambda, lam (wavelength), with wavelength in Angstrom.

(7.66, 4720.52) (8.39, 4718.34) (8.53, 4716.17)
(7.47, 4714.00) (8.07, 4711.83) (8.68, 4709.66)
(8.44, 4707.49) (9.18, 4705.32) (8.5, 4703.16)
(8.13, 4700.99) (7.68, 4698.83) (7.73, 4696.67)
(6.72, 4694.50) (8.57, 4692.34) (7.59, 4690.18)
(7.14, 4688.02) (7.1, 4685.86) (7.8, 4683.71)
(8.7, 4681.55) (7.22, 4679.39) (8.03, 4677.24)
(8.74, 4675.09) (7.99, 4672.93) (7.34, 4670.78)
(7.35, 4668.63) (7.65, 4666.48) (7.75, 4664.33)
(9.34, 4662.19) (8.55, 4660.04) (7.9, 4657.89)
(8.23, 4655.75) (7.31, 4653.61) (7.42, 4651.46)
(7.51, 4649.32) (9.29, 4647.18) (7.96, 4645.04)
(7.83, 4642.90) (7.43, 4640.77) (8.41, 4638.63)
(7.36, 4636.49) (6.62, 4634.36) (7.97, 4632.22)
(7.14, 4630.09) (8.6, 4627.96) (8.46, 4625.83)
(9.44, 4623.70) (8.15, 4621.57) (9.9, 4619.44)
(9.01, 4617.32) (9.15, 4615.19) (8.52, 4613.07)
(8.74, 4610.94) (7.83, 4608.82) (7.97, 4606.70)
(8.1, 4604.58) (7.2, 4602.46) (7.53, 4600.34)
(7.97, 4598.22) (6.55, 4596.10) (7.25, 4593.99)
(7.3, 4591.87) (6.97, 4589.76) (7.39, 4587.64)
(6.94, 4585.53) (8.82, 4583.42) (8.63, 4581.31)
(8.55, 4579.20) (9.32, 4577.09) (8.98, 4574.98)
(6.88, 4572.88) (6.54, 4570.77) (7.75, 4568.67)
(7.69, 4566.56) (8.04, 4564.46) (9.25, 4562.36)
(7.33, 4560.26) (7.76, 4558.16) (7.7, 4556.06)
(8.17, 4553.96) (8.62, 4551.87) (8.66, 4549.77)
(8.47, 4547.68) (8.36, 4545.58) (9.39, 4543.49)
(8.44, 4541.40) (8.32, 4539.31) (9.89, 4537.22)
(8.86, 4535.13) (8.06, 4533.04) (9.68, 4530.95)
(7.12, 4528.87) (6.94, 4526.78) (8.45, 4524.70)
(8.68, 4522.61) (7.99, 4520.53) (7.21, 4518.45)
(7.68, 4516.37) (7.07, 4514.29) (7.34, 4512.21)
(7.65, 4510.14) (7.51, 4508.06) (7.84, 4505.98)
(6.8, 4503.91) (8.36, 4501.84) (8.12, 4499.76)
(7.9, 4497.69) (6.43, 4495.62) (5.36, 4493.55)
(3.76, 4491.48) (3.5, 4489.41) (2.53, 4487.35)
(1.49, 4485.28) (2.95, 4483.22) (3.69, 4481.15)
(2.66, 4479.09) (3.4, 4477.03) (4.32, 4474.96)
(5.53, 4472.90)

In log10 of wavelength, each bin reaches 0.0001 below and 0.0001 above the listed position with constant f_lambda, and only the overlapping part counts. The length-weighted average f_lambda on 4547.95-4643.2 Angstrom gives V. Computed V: 8.02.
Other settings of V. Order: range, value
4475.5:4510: 5.2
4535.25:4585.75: 8.3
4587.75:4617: 7.79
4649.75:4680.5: 7.91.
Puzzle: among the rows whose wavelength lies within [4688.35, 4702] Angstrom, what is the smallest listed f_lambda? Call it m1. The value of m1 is 6.72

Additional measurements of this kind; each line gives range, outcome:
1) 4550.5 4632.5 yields 6.54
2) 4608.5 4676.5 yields 6.62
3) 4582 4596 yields 6.94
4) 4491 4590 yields 3.76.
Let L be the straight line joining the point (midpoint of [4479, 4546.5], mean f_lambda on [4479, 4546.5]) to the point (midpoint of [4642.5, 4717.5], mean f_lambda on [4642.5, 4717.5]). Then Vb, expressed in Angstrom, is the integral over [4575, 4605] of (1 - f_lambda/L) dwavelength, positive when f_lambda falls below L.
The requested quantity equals -1.5 Angstrom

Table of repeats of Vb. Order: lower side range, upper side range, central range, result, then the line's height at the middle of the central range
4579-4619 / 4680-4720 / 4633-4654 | 0.6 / 7.97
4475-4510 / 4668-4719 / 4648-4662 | -1.0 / 7.43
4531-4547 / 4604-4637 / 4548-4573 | 2.2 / 8.68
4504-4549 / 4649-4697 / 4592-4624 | -0.9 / 7.95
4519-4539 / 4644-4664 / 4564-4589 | 1.0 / 8.29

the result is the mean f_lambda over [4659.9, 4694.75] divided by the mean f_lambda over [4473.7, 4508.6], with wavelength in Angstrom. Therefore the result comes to 1.6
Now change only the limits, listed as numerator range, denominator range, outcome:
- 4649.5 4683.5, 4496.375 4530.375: 1.03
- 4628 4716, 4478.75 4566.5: 1.10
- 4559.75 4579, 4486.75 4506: 1.33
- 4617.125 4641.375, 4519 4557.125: 0.97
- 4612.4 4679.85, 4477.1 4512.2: 1.50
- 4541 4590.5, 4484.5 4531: 1.21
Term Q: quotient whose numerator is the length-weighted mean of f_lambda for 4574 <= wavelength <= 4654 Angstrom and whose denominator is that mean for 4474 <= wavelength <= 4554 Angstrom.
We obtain 1.2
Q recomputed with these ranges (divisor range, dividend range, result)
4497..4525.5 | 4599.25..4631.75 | 1.08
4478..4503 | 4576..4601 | 1.64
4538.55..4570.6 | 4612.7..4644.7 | 1.00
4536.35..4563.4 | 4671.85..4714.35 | 0.94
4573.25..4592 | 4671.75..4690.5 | 0.97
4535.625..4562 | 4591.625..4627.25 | 0.97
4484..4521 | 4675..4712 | 1.26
